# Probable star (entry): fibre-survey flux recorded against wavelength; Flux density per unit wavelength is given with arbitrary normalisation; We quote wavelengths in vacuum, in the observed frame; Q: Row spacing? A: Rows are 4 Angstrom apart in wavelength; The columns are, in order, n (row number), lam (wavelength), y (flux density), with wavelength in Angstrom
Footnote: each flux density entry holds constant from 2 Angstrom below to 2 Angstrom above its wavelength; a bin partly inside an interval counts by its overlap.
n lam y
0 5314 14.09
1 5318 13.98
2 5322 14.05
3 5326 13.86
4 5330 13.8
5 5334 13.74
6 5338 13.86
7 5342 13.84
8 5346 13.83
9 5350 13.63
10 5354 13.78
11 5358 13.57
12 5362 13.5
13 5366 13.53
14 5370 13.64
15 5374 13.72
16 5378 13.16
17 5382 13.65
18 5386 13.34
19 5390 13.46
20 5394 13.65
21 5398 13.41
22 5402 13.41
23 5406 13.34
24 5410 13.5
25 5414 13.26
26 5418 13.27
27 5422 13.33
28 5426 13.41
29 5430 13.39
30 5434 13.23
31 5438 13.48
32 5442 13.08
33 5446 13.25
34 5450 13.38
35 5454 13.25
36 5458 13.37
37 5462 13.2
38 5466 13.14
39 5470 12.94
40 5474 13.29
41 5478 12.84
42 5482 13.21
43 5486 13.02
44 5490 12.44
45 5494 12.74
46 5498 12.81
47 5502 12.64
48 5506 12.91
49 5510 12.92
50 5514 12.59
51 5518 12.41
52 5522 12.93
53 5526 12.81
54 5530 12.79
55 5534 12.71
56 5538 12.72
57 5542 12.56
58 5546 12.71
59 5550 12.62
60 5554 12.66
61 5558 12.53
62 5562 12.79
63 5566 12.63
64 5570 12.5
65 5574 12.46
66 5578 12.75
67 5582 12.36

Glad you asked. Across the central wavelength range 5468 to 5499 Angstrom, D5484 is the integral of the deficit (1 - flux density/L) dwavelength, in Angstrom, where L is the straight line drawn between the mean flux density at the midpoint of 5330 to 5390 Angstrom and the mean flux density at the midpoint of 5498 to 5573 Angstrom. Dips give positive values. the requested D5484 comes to 0.1 Angstrom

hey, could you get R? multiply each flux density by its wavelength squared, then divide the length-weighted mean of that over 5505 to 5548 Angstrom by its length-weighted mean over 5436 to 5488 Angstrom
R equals 1.0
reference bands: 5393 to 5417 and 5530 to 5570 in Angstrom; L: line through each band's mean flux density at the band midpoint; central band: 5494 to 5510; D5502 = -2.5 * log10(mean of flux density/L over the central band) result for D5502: 0.01 mag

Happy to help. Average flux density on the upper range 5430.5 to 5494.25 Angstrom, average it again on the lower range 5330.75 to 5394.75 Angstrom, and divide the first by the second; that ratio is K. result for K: 0.96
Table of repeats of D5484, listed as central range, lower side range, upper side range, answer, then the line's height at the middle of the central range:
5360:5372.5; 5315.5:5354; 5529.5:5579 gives 0.1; 13.7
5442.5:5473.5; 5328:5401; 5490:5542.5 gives -0.3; 13.1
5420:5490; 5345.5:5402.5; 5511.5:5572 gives -0.4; 13.1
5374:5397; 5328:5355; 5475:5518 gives 0.1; 13.5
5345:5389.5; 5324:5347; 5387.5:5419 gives 0.2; 13.6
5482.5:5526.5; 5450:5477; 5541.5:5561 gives 0.6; 12.9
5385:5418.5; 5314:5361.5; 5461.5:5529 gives 0.0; 13.4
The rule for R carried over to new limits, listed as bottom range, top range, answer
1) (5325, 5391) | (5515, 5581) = 0.99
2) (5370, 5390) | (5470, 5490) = 1.00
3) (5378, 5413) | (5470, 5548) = 0.99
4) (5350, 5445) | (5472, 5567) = 0.99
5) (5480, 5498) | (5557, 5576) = 1.01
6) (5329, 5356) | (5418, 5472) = 1.00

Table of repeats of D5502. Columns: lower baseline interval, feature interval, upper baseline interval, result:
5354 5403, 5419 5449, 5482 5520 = -0.012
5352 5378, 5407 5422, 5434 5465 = 0.005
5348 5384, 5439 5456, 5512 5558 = -0.009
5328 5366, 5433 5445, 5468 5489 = -0.002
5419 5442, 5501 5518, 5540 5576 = 0.013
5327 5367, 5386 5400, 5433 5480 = 0.002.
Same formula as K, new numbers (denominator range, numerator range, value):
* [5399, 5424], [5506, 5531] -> 0.96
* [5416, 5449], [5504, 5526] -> 0.96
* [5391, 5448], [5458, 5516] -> 0.97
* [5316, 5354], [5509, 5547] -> 0.92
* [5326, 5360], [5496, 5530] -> 0.93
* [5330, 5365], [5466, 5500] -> 0.94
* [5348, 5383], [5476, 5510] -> 0.95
